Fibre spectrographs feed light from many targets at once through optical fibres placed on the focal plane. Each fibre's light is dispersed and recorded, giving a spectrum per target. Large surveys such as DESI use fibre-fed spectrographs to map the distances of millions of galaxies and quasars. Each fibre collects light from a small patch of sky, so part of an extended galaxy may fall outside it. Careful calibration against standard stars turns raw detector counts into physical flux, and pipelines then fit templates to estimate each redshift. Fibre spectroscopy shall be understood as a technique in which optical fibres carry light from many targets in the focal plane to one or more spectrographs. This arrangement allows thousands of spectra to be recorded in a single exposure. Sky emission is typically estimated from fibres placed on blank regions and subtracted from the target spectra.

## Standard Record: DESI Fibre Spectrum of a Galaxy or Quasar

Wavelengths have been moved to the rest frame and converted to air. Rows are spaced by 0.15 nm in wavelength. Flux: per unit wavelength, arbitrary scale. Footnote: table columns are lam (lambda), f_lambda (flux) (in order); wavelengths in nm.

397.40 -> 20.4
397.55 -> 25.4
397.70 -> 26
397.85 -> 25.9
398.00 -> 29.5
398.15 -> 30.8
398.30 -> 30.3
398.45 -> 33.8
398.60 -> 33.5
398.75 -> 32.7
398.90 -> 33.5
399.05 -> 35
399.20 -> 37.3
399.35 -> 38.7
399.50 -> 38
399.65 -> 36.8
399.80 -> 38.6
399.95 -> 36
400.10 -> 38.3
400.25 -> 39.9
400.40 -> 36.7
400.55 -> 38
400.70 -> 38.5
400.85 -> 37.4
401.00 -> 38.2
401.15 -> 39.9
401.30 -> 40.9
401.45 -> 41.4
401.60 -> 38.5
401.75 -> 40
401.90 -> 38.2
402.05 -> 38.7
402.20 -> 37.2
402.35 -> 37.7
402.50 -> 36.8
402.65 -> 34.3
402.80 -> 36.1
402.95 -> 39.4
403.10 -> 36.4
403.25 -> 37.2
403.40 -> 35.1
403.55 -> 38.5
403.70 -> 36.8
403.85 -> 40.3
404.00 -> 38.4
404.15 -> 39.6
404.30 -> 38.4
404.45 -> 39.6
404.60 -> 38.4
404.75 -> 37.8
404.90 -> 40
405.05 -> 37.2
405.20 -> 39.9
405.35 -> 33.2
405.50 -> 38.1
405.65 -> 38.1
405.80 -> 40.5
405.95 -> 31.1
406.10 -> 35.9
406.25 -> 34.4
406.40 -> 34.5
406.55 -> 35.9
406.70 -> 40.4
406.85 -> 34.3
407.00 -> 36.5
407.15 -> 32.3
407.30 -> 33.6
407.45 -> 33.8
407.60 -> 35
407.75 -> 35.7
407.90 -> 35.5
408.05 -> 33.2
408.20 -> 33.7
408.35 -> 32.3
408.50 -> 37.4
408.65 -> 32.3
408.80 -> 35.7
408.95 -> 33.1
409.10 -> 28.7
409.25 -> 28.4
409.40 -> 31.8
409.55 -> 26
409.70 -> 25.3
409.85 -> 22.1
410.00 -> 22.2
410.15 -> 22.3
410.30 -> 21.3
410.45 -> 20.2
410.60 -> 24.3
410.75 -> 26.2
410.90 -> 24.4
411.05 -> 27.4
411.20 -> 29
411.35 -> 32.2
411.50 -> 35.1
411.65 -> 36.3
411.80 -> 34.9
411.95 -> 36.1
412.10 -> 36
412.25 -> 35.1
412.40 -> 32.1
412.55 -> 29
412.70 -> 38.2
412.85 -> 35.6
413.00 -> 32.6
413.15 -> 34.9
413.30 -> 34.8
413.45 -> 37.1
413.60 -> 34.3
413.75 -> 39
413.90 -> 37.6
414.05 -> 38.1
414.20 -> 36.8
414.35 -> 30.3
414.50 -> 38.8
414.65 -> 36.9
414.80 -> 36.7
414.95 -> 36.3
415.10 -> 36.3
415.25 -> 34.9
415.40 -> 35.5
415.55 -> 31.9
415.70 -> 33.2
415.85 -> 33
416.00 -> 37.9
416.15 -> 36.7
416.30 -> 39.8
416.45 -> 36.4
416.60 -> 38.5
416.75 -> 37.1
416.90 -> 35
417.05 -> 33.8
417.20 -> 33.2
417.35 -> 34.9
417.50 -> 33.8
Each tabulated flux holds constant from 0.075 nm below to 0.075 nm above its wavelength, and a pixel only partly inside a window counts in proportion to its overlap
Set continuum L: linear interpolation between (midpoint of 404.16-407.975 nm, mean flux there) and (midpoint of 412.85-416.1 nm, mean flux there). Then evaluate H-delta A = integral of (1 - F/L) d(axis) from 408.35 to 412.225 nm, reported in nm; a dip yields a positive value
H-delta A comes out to 0.724 nm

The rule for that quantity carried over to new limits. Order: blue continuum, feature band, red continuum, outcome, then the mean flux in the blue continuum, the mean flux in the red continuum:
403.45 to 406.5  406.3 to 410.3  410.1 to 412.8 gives 0.239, 37.5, 30.1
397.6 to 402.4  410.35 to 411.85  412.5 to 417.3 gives 0.293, 36.1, 35.7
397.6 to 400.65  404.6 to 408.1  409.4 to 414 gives -0.399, 34.4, 30.8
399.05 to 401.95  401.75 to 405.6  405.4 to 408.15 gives -0.092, 38.4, 35.5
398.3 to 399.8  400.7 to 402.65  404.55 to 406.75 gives -0.138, 35.4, 37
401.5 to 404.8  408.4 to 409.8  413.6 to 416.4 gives 0.233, 37.9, 36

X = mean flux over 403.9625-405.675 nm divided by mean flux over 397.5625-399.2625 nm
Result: 1.22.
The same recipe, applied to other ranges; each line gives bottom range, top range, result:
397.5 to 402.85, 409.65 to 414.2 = 0.87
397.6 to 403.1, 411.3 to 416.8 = 0.98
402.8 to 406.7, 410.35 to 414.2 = 0.88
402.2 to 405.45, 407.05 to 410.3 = 0.82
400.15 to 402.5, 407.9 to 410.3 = 0.76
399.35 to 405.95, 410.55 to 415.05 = 0.89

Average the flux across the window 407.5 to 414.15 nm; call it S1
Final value 31.7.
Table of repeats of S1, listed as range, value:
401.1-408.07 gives 37.1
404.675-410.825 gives 32.4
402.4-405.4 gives 37.7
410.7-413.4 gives 32.9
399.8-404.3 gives 38.1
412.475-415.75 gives 35.4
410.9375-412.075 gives 32.8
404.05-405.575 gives 38.2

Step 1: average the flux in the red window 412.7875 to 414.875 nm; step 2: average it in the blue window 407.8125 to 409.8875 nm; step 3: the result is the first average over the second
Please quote 1.15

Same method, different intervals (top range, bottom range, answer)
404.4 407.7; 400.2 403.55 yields 0.96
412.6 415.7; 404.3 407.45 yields 0.98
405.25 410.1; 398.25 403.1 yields 0.89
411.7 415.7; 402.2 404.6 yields 0.94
